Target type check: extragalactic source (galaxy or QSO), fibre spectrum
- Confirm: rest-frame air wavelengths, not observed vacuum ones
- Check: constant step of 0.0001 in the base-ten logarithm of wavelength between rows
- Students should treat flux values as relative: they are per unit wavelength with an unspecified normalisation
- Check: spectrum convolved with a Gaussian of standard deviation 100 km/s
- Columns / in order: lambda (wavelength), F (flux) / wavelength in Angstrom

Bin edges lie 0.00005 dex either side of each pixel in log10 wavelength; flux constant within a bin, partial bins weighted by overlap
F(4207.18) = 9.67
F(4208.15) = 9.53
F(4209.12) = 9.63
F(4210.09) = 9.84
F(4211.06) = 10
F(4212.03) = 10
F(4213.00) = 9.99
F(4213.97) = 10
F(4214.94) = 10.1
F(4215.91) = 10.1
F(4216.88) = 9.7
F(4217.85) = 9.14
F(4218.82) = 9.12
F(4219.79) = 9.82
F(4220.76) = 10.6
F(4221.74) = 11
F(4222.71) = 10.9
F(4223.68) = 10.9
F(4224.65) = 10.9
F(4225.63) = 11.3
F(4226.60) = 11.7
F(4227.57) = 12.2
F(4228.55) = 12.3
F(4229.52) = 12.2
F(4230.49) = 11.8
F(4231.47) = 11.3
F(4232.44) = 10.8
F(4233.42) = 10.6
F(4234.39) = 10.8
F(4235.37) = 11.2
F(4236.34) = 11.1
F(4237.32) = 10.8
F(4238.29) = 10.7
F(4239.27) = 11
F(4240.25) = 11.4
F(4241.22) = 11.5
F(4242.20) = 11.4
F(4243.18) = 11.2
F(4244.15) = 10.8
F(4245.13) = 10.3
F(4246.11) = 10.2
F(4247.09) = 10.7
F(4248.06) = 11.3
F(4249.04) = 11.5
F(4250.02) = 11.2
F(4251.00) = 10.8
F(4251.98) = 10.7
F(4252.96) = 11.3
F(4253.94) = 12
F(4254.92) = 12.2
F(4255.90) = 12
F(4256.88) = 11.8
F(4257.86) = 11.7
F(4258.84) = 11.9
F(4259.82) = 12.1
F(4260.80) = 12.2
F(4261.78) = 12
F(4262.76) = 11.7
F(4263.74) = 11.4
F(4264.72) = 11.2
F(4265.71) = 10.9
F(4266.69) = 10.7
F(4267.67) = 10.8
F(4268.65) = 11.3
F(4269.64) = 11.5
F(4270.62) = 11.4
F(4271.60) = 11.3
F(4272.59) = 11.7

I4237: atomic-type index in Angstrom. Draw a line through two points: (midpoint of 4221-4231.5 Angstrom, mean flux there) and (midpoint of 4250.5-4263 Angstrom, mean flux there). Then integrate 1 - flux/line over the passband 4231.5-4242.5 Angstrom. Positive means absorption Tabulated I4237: 0.5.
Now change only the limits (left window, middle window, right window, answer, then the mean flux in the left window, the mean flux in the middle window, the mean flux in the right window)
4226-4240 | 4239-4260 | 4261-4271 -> 0.0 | 11.3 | 11.3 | 11.3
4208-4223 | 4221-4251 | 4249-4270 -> -1.4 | 9.96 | 11.2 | 11.5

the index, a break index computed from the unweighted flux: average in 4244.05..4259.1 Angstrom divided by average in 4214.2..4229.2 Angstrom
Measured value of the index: 1.1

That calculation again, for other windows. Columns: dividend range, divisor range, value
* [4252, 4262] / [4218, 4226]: 1.13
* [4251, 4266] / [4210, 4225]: 1.15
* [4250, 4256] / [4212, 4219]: 1.17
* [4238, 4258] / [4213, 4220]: 1.15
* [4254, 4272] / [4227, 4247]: 1.04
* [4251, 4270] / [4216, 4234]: 1.06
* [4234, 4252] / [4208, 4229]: 1.06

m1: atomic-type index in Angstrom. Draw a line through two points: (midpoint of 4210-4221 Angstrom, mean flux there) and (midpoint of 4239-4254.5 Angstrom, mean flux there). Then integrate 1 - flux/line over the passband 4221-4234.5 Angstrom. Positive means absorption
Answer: -1.3 Angstrom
